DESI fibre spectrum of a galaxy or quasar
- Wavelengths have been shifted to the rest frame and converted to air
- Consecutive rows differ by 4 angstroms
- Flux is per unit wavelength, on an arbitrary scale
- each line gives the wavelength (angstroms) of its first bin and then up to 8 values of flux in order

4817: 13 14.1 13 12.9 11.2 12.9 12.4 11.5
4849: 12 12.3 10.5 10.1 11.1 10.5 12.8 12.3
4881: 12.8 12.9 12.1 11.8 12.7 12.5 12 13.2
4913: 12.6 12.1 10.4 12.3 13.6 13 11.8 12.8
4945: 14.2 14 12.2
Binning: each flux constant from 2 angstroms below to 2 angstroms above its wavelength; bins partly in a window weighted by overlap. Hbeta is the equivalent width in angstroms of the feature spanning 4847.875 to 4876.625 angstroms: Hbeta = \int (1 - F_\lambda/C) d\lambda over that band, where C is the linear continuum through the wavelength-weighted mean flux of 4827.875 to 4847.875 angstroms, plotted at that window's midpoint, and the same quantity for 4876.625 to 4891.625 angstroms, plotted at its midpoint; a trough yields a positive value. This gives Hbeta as 2.28 angstroms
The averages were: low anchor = 12.1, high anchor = 12.5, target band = 11.4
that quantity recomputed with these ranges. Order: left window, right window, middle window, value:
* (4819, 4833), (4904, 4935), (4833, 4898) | 4.5 angstroms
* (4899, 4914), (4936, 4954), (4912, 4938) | 1.2 angstroms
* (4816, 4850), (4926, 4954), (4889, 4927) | 2.2 angstroms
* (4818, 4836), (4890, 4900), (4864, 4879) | 0.9 angstroms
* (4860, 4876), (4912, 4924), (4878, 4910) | -2.8 angstroms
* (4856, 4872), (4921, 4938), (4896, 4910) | -1.0 angstroms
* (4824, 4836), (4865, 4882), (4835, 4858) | 0.4 angstroms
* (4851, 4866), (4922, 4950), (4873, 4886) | -1.3 angstroms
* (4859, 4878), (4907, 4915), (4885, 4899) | -0.1 angstroms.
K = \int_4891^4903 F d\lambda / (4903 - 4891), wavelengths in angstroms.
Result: 12.3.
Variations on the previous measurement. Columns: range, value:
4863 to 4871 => 10.8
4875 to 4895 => 12.4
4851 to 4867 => 11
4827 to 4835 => 12.1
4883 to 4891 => 12.5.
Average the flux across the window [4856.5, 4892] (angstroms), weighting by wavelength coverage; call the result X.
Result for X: 11.7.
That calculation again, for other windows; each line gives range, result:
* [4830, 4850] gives 12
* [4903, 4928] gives 12.2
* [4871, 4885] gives 12.7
